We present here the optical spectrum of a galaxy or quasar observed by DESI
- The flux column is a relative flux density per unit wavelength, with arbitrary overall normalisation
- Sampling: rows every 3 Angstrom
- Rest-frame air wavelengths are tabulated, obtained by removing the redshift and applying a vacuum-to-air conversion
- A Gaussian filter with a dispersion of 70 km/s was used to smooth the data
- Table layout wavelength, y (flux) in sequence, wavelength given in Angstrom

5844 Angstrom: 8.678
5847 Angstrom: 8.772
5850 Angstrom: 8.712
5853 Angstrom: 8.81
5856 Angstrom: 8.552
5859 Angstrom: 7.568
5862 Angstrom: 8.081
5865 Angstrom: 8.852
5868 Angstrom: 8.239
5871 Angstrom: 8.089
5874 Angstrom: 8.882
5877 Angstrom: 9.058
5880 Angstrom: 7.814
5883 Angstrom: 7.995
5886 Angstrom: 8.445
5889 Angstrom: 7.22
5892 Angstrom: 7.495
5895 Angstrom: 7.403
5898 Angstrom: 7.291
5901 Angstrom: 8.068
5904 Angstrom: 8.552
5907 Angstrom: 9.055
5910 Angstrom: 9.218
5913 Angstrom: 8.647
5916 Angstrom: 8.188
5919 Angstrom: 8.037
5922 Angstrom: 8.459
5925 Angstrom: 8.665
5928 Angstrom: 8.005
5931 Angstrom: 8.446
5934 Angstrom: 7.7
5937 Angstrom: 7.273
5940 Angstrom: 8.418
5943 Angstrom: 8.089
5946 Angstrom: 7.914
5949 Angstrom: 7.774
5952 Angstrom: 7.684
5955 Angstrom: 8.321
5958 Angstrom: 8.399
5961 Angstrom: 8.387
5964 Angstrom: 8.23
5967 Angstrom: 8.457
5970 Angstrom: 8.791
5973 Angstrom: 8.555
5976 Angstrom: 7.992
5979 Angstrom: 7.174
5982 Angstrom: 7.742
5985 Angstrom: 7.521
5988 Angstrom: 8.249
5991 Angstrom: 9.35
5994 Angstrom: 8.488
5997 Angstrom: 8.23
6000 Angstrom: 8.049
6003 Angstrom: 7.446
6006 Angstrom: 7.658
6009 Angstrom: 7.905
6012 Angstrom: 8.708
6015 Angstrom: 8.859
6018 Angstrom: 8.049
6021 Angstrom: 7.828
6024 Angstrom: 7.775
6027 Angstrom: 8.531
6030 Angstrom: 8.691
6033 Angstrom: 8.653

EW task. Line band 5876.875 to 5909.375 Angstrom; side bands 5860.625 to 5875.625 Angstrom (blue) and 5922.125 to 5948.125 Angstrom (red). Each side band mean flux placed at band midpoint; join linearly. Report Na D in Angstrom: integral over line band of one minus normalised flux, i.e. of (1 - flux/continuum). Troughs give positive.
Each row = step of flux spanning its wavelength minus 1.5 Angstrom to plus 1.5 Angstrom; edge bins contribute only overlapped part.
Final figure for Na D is 1.1 Angstrom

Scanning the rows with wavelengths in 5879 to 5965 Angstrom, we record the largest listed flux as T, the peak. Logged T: 9.218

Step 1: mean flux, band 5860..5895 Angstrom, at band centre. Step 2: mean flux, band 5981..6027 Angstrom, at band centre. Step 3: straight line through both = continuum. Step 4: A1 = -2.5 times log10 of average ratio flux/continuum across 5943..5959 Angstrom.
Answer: 0.02 mag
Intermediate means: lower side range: 8.15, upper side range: 8.14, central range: 8.01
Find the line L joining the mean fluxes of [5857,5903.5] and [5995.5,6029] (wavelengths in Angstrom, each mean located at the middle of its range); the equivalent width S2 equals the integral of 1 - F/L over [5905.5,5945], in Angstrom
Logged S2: -1.2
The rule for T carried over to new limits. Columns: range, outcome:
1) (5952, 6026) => 9.35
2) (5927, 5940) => 8.446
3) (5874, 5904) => 9.058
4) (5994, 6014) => 8.708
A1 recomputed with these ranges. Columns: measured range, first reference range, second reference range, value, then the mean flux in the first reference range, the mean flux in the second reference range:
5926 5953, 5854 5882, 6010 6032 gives 0.054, 8.35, 8.35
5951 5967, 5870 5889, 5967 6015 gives -0.006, 8.3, 8.16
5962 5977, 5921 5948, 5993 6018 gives -0.039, 8.09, 8.15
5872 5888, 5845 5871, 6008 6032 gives 0.003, 8.43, 8.31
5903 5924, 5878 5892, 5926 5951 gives -0.089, 7.87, 7.96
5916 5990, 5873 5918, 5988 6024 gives 0.014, 8.21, 8.22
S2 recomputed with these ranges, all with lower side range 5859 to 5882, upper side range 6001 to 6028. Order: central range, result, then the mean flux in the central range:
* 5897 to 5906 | 0.25 Angstrom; 8.07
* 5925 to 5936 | 0.19 Angstrom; 8.1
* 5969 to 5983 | 0.20 Angstrom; 8.04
